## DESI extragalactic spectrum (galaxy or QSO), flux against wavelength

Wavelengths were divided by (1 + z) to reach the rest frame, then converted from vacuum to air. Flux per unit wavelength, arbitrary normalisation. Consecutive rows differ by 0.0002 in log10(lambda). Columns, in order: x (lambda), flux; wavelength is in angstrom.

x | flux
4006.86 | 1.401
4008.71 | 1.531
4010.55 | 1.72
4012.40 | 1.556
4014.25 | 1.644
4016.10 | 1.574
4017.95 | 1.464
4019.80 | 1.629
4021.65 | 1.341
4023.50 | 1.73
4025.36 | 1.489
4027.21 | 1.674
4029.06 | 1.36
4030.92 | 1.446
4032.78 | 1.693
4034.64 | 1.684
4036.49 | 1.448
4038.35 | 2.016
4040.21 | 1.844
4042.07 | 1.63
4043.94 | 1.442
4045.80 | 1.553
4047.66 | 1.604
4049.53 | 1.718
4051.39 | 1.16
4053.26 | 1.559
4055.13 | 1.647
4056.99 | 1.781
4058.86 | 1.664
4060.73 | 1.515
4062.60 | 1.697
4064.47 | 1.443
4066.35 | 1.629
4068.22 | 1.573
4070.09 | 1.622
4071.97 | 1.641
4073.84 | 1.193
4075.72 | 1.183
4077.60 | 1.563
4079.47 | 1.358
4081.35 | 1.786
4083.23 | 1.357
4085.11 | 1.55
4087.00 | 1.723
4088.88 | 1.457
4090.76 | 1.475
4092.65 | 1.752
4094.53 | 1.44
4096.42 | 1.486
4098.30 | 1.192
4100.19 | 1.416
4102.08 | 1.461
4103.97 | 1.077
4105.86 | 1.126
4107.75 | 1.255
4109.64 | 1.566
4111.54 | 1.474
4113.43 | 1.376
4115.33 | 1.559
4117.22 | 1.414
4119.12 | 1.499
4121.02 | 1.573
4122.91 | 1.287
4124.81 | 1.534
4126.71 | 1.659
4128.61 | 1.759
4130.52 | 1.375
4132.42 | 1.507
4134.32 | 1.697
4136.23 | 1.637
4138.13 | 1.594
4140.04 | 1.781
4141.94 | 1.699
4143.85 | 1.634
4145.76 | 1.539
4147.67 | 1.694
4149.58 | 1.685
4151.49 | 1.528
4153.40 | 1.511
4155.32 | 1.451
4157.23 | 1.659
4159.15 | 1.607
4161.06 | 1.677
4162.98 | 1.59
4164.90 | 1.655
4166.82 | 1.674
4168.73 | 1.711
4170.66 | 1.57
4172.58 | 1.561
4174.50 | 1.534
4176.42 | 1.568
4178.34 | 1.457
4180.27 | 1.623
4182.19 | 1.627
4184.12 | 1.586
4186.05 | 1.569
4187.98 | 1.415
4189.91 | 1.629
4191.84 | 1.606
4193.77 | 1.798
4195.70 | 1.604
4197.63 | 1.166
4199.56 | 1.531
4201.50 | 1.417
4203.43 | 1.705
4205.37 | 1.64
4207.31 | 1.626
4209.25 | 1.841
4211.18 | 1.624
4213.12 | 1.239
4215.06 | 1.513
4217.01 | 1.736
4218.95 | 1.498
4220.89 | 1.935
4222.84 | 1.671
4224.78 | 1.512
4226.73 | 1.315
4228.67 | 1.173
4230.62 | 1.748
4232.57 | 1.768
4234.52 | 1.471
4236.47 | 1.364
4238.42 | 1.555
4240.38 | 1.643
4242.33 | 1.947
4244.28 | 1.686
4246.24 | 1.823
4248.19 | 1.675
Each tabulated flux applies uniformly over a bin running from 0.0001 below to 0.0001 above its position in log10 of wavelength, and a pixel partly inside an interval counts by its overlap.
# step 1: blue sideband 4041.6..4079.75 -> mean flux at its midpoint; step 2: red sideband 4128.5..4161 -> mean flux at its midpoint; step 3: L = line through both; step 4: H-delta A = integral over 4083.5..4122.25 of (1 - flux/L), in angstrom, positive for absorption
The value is 3.20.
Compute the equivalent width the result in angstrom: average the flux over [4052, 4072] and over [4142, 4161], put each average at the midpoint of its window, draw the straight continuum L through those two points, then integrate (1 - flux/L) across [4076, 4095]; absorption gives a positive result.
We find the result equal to 0.8 angstrom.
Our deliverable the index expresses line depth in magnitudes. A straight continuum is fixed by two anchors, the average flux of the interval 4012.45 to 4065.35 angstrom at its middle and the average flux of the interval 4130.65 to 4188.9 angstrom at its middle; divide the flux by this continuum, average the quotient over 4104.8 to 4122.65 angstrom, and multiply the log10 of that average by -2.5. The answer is 0.126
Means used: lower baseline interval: 1.59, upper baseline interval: 1.6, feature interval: 1.42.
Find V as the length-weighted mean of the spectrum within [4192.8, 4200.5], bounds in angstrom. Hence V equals 1.53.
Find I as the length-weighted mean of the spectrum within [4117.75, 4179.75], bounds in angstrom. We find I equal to 1.59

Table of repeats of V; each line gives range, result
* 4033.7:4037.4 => 1.57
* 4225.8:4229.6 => 1.25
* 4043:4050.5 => 1.58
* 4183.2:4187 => 1.58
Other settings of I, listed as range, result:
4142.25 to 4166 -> 1.6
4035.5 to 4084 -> 1.56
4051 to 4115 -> 1.48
